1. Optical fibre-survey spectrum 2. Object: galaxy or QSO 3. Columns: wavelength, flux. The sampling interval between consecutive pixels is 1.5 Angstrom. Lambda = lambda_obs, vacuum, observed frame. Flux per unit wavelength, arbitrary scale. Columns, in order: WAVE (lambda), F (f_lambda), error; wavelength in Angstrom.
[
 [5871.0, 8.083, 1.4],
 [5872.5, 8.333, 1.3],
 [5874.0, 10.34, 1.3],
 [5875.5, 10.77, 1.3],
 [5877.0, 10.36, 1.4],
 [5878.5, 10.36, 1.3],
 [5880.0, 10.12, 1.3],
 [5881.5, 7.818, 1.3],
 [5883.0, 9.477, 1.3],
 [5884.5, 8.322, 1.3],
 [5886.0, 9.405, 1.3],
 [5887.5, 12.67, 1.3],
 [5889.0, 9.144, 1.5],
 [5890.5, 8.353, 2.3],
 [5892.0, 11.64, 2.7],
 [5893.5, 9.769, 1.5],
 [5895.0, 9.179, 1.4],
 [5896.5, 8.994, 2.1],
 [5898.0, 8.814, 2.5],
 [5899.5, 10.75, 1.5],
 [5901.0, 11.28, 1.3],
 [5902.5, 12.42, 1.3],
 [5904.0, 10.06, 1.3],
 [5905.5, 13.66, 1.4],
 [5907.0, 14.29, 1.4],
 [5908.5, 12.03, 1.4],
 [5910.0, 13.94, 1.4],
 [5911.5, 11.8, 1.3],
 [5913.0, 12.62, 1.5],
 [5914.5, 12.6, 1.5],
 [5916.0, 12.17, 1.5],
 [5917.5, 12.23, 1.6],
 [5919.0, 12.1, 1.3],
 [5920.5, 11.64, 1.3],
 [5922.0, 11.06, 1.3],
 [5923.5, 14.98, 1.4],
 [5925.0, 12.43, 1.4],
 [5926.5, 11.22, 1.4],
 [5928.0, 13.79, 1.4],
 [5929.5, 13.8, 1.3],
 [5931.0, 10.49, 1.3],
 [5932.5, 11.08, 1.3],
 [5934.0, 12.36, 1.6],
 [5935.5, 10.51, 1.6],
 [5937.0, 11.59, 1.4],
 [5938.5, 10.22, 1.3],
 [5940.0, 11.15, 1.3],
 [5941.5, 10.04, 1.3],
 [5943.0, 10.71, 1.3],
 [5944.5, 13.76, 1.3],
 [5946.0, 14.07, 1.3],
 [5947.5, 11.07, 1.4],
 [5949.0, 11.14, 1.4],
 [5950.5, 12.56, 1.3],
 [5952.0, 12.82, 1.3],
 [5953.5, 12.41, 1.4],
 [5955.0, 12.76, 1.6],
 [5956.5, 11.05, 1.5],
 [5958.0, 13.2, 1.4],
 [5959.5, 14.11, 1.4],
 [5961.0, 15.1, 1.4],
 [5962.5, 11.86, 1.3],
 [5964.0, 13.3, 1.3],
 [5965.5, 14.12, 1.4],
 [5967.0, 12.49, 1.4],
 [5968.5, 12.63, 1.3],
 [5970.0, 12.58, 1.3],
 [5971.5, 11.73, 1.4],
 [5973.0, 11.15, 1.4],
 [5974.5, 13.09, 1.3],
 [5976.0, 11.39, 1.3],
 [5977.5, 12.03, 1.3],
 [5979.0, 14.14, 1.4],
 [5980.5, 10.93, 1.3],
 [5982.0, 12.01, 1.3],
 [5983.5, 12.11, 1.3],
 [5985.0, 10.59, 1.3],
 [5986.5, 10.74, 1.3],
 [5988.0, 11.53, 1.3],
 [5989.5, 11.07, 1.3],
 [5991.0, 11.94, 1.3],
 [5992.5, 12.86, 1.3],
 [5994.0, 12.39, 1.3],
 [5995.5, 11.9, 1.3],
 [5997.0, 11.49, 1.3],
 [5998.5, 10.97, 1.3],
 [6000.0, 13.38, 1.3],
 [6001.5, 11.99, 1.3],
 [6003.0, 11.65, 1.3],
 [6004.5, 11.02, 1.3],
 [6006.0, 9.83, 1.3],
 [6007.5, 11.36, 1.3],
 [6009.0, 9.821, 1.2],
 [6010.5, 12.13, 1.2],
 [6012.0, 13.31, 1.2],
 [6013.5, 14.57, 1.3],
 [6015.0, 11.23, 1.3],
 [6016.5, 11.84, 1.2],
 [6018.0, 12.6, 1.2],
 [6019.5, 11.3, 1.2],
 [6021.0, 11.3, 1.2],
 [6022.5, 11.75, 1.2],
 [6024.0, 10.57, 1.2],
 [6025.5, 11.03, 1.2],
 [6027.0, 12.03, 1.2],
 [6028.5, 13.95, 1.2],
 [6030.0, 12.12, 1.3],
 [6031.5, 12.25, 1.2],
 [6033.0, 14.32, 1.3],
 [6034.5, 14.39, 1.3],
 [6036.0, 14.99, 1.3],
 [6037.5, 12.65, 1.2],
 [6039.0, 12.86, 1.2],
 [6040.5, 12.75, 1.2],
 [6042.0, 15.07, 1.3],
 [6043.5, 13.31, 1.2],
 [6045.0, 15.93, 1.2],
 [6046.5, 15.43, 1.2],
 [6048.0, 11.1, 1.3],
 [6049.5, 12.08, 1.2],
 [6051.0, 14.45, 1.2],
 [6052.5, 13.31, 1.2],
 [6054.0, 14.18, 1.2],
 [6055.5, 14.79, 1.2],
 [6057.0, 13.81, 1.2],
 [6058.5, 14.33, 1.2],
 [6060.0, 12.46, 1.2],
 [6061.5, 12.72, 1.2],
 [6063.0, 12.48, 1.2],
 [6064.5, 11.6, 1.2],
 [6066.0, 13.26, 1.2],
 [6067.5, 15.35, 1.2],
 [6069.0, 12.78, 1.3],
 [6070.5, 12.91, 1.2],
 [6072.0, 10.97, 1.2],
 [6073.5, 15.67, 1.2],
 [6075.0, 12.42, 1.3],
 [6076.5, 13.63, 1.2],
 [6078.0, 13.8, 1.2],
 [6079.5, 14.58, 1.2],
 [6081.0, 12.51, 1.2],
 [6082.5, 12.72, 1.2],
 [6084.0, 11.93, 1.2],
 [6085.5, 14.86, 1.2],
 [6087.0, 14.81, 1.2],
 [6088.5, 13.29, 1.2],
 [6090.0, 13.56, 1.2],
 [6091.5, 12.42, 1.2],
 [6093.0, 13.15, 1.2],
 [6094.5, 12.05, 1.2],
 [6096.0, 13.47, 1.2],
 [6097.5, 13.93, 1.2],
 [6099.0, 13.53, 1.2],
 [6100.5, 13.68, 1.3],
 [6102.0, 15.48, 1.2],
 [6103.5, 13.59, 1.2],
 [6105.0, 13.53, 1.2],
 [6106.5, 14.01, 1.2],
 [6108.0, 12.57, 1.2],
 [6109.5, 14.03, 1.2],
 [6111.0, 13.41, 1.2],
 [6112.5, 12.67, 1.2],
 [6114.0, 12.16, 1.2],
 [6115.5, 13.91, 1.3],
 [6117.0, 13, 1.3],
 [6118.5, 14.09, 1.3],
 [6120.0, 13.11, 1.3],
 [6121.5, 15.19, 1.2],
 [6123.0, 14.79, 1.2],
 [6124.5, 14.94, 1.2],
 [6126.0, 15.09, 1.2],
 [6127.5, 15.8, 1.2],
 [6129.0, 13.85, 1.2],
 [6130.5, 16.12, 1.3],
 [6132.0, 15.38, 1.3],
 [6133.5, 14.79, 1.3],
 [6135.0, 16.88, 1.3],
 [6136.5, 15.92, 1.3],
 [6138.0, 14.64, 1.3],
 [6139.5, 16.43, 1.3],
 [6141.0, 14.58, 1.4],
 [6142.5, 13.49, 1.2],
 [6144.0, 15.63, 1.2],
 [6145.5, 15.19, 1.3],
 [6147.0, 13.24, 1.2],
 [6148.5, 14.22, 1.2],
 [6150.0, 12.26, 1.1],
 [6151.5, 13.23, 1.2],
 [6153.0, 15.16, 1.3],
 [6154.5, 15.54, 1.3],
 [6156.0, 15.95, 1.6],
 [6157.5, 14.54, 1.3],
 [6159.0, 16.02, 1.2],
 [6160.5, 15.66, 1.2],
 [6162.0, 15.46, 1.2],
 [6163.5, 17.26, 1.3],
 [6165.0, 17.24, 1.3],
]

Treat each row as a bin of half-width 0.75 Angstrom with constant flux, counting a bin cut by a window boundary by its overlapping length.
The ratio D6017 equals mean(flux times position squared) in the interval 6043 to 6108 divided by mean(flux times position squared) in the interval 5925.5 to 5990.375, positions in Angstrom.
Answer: 1.2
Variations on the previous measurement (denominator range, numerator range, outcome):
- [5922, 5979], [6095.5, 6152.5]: 1.23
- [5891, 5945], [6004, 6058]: 1.14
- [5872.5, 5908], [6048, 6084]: 1.36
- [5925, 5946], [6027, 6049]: 1.20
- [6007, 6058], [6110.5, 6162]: 1.17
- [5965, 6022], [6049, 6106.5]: 1.16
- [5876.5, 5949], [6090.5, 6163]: 1.36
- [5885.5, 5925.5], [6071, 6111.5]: 1.25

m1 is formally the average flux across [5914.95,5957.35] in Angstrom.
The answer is 12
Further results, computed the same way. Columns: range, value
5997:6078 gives 12.8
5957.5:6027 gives 12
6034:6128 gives 13.6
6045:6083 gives 13.4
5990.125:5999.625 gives 12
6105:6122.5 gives 13.5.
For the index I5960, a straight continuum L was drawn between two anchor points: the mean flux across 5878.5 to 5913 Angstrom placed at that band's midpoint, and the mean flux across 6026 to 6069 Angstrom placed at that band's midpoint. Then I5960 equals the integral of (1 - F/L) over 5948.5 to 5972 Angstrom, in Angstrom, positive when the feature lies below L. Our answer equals -1.80 Angstrom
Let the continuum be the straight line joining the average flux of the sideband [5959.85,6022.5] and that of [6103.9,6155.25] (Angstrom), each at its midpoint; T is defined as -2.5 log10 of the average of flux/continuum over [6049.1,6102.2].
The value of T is 0.00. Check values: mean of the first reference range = 12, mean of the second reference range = 14.4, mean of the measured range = 13.4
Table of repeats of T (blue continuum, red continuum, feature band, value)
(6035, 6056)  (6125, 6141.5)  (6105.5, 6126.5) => 0.10 mag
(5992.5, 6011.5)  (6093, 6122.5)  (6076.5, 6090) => -0.04 mag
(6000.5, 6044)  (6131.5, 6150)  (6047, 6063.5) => -0.02 mag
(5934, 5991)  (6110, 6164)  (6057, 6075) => 0.04 mag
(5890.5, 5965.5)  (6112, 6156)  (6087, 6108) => 0.05 mag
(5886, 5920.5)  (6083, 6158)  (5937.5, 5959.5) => 0.00 mag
